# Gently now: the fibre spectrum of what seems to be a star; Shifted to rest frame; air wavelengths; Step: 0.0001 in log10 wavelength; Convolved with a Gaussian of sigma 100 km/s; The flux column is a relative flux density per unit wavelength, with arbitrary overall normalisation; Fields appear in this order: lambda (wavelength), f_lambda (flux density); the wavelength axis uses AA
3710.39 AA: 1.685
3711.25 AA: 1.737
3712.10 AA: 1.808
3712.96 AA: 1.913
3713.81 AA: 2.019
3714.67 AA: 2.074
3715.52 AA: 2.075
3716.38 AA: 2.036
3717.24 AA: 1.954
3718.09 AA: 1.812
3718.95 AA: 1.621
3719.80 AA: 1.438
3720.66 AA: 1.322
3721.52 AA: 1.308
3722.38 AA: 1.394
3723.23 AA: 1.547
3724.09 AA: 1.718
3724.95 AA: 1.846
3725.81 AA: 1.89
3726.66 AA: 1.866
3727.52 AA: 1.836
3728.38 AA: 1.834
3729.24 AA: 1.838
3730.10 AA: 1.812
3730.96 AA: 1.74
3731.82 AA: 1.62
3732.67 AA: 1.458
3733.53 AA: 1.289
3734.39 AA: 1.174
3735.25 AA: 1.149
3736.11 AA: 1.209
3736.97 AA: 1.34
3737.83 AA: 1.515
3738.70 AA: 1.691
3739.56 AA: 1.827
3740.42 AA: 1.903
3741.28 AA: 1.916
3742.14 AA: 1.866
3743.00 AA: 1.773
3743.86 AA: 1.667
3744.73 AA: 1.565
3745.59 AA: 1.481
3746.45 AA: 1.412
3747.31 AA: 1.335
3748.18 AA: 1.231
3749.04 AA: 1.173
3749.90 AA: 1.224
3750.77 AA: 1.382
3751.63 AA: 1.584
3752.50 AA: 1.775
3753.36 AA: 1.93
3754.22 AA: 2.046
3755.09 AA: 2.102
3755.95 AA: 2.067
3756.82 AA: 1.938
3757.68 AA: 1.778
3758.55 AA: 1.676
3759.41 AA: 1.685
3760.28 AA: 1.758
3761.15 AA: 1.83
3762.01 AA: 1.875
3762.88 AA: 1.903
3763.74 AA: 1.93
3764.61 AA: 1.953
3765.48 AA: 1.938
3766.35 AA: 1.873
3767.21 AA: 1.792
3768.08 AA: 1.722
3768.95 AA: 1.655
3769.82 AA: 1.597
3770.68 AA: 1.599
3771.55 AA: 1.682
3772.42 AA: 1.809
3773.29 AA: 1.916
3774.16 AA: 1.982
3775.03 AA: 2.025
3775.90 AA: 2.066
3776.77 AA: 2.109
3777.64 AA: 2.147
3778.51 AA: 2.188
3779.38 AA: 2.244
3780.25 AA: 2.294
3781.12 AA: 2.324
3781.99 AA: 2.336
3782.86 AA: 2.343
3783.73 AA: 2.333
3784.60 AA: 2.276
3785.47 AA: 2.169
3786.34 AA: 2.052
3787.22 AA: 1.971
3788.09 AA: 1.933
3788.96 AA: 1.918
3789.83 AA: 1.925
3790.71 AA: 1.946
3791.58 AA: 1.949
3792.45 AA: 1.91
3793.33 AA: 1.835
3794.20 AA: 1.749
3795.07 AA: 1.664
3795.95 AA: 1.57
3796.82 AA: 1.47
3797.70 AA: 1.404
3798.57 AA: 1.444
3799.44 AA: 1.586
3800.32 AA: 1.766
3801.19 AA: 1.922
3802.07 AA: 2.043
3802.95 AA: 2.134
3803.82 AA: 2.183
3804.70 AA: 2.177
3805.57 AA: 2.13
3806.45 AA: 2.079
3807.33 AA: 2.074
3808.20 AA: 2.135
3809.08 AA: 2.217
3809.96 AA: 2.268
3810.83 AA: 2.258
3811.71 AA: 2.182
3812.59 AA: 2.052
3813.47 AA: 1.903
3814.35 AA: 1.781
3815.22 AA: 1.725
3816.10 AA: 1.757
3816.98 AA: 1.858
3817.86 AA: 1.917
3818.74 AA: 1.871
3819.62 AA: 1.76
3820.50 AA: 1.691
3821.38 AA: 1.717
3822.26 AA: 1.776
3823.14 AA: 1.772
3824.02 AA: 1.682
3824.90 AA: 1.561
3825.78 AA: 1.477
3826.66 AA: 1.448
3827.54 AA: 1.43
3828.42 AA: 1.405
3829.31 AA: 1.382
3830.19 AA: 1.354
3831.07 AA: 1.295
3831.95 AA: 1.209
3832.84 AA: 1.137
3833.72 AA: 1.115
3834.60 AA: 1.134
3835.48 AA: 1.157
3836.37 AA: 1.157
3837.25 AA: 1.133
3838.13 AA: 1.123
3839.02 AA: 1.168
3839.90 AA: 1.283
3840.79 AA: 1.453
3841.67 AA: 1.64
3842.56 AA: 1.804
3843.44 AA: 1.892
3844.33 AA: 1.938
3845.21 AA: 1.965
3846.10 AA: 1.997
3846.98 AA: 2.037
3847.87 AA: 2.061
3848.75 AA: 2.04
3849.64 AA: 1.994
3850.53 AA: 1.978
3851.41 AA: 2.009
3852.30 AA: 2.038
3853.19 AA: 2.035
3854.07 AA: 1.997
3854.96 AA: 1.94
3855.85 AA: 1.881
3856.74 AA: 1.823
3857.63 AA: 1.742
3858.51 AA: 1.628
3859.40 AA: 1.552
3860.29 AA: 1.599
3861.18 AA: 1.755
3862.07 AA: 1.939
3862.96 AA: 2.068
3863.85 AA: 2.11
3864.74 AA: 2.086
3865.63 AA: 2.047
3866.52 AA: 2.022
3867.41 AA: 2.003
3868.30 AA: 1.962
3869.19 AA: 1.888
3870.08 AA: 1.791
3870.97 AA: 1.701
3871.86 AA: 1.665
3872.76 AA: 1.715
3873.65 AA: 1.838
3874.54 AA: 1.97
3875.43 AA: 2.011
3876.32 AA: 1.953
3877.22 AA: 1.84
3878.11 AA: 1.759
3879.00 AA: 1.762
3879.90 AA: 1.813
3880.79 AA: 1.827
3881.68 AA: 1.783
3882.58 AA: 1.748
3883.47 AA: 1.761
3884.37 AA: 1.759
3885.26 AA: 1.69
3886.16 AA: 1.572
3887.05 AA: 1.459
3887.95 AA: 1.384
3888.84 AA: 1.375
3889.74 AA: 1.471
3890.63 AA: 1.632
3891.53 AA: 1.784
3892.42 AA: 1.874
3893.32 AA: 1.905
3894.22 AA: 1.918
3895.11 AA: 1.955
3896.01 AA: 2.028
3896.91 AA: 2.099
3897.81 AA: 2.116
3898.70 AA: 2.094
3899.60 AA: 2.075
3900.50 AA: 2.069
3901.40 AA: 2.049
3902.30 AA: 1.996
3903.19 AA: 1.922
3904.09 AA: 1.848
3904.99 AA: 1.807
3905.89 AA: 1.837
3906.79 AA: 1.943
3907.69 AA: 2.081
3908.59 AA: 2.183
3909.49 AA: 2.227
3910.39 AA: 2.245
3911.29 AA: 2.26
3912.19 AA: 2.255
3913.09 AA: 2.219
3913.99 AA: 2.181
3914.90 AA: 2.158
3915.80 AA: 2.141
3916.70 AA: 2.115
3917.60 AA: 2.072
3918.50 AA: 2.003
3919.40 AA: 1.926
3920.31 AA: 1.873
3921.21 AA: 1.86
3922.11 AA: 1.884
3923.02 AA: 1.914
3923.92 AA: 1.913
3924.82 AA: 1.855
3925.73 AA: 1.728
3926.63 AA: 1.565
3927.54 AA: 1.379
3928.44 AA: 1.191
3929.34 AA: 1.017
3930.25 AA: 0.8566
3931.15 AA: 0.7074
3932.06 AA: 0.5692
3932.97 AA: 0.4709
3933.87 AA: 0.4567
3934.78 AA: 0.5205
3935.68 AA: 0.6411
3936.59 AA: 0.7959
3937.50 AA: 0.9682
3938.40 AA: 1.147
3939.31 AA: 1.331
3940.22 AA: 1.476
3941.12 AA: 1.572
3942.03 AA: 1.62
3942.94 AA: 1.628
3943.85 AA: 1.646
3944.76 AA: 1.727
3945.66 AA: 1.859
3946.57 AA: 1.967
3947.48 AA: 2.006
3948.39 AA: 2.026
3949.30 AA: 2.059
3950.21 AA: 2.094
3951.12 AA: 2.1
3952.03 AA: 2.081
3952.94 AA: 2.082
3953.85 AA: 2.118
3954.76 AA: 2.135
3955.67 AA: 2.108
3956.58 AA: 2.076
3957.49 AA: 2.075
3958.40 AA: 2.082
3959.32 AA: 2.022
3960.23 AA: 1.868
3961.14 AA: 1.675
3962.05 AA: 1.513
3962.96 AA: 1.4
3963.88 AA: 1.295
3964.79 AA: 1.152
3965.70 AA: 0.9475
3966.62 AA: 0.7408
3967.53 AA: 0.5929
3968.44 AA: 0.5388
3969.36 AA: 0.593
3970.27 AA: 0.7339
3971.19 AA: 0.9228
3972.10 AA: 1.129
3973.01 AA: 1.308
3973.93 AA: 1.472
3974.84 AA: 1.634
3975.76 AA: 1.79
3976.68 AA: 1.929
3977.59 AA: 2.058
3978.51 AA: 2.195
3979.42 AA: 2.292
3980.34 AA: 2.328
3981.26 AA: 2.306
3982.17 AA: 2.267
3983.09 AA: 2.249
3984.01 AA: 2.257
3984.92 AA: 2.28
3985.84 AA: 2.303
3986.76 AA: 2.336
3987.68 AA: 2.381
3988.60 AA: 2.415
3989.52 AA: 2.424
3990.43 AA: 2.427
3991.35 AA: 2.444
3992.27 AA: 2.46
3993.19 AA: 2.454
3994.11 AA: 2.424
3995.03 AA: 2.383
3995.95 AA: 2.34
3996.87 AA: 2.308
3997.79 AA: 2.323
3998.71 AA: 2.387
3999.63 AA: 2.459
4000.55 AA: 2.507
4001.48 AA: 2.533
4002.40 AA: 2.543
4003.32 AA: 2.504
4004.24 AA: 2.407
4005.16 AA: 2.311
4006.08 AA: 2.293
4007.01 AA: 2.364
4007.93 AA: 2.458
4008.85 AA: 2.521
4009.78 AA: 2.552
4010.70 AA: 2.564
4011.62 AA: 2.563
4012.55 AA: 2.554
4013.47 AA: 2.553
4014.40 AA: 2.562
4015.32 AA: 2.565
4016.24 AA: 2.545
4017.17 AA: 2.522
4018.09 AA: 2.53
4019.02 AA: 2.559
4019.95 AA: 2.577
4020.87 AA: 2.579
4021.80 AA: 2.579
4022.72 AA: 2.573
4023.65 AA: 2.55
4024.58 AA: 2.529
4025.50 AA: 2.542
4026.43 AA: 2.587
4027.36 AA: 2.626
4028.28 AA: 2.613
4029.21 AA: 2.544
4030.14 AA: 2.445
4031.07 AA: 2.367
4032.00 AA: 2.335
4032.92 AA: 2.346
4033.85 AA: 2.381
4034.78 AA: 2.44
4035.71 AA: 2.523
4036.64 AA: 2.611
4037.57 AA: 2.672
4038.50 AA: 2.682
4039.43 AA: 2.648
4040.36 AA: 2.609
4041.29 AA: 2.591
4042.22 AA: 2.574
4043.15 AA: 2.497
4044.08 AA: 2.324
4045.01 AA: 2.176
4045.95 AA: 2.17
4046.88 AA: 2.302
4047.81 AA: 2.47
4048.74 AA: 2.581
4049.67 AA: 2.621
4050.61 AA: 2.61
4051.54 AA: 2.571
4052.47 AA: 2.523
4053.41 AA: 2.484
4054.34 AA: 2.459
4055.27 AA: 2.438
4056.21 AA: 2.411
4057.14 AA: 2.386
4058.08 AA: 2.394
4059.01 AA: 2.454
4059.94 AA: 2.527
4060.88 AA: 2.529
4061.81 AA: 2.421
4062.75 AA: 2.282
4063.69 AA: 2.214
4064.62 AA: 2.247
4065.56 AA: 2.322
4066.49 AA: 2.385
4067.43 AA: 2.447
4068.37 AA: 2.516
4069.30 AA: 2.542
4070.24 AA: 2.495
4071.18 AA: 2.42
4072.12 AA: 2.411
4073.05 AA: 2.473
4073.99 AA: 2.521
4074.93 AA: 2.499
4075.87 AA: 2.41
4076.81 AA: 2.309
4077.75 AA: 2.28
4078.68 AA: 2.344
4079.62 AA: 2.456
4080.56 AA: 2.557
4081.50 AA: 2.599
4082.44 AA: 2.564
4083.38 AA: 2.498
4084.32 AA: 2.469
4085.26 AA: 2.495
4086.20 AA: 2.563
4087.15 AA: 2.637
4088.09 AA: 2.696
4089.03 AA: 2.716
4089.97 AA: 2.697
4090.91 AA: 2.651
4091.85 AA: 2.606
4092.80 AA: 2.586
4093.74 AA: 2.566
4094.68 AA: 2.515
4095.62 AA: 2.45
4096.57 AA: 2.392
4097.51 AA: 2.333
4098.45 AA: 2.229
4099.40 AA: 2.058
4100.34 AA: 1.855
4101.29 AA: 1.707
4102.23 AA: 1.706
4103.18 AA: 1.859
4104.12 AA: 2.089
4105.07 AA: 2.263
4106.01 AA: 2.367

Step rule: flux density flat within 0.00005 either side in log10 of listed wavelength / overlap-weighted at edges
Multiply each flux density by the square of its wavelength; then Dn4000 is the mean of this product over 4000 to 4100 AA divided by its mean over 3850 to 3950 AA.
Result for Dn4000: 1.5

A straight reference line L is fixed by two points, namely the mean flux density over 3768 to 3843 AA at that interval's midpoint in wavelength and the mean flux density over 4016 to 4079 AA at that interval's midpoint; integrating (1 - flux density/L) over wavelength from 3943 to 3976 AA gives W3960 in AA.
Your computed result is 9.2 AA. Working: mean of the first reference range 1.79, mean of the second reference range 2.47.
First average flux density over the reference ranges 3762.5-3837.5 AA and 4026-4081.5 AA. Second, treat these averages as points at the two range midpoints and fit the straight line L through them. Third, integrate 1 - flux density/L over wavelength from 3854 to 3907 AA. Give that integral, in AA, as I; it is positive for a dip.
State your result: 4.8 AA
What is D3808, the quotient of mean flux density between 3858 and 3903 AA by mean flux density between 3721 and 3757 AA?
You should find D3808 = 1.13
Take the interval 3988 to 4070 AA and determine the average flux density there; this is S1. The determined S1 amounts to 2.47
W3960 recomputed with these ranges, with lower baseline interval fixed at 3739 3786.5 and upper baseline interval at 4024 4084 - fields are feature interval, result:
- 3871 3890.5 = 3.54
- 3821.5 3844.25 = 6.70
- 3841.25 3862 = 1.58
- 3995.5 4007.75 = -0.27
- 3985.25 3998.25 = -0.28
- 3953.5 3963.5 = 1.57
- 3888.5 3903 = 1.55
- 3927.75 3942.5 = 8.33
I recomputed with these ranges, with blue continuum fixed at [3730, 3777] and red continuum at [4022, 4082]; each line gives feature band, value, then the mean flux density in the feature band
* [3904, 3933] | 4.57 AA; 1.78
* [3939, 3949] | 2.12 AA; 1.73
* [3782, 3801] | -0.92 AA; 1.88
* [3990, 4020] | -1.56 AA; 2.47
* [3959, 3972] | 6.43 AA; 1.13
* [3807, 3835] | 2.53 AA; 1.7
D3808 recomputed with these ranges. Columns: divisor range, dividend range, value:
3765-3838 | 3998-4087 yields 1.37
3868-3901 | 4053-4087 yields 1.35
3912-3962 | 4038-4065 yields 1.47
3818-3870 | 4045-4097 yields 1.46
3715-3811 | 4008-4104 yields 1.36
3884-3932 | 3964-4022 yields 1.16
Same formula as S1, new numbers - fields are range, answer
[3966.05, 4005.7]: 2.02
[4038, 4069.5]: 2.45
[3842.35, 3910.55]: 1.88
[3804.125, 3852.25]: 1.72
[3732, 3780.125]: 1.73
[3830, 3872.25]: 1.72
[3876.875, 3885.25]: 1.78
